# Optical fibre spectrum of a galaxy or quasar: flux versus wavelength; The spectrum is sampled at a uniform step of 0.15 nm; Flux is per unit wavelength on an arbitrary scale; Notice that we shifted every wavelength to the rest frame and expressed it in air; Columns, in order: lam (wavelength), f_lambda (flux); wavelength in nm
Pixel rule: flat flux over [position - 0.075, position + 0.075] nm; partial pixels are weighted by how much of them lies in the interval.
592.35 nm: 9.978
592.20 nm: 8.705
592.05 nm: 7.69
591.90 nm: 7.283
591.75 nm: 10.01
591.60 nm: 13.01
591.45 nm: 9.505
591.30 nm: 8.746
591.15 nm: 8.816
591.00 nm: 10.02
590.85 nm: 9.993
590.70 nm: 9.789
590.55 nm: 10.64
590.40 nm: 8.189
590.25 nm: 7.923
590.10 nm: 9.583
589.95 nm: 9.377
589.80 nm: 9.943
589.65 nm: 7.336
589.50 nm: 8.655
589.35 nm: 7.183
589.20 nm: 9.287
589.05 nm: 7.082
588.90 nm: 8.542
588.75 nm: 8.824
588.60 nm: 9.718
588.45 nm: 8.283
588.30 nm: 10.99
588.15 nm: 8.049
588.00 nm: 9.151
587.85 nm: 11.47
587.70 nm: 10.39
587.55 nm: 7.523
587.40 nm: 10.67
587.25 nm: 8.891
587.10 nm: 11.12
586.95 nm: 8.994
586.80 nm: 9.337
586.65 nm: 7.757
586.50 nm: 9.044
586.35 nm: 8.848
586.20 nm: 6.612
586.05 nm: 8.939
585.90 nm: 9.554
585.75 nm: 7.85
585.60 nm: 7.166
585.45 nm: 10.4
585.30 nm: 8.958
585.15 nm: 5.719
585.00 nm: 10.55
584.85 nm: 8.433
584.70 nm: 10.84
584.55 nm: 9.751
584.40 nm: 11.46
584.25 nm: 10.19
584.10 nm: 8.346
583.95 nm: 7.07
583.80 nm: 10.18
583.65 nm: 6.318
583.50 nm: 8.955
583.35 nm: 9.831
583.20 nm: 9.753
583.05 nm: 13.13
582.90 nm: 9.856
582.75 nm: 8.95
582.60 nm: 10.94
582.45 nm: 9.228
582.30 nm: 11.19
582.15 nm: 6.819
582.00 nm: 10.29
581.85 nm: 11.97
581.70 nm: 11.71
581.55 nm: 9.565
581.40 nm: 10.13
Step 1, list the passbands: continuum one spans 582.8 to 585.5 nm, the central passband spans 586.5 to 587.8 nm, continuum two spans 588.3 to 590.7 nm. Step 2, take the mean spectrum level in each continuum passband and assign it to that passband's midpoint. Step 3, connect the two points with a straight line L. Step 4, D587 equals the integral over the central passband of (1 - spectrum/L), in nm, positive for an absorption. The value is -0.041 nm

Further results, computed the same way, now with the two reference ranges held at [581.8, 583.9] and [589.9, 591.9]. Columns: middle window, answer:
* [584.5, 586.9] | 0.239 nm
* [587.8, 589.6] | 0.140 nm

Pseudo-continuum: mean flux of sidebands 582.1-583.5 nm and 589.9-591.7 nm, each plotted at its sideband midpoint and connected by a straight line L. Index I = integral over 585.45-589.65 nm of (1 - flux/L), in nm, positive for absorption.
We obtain 0.382 nm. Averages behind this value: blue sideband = 9.97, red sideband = 9.64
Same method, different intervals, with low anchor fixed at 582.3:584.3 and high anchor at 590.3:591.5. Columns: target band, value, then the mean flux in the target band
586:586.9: 0.10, 8.42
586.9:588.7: -0.03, 9.6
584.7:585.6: 0.06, 8.84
